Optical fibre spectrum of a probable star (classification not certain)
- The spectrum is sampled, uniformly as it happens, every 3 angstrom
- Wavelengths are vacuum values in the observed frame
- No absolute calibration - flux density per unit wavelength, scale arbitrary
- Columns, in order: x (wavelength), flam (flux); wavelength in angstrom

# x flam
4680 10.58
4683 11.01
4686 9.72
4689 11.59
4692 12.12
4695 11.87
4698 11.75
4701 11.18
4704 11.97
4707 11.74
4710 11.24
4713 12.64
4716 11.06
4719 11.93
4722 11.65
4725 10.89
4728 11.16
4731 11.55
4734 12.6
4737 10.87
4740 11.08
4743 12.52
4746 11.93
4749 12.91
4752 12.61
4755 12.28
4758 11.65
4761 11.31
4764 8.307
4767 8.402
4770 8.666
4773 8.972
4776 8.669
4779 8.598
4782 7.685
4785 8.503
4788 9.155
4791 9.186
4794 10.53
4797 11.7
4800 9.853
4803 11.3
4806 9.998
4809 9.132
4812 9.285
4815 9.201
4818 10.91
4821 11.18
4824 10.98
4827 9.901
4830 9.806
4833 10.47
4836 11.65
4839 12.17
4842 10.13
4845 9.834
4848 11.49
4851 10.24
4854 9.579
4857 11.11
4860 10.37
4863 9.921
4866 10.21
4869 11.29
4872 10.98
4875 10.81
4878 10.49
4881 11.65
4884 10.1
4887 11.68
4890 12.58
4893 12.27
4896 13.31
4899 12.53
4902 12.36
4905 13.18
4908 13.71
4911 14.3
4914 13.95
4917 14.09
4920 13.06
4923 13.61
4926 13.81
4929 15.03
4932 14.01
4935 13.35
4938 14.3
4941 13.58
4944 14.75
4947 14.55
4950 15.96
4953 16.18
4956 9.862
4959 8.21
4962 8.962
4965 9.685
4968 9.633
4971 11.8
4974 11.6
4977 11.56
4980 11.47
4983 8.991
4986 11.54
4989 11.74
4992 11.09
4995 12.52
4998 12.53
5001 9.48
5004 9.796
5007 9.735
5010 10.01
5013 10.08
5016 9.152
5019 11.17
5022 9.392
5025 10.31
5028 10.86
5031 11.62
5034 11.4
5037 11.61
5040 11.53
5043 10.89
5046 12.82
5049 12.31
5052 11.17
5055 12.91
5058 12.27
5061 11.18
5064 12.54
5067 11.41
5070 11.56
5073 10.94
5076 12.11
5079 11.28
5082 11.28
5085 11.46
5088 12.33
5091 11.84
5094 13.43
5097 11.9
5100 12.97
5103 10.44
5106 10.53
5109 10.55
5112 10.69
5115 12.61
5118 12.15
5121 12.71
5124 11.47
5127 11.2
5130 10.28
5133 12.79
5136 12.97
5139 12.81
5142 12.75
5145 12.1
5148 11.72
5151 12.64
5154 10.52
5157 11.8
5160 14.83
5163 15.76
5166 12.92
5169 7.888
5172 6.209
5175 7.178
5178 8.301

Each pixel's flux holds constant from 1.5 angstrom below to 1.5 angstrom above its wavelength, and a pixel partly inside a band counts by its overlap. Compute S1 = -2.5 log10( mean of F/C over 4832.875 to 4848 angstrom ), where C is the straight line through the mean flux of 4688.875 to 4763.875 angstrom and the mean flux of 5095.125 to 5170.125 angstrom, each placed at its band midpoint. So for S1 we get 0.080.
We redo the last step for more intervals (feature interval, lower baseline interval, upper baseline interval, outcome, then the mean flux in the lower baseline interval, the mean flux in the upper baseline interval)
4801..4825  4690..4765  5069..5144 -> 0.15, 11.7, 11.8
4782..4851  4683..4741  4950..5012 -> 0.11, 11.5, 10.9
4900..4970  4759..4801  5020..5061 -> -0.23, 9.27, 11.5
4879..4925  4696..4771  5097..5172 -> -0.11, 11.4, 11.8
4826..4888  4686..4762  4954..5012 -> 0.05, 11.7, 10.6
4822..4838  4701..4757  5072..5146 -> 0.11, 11.8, 11.8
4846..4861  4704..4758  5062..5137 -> 0.12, 11.8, 11.7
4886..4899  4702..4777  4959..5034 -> -0.16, 11.2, 10.6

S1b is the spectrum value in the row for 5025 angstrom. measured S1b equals 10.31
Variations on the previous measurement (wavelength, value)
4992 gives 11.09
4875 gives 10.81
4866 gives 10.21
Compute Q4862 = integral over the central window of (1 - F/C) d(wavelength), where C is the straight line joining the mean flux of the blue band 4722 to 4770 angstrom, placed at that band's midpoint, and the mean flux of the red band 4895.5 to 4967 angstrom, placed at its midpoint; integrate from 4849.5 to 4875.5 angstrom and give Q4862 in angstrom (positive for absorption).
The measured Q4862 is 4.10 angstrom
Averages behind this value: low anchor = 11.3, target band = 10.5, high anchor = 13.2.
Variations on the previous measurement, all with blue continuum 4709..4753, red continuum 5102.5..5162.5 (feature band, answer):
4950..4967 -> 1.2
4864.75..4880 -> 1.3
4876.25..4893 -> 0.7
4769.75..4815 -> 9.1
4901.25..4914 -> -1.8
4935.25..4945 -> -1.8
